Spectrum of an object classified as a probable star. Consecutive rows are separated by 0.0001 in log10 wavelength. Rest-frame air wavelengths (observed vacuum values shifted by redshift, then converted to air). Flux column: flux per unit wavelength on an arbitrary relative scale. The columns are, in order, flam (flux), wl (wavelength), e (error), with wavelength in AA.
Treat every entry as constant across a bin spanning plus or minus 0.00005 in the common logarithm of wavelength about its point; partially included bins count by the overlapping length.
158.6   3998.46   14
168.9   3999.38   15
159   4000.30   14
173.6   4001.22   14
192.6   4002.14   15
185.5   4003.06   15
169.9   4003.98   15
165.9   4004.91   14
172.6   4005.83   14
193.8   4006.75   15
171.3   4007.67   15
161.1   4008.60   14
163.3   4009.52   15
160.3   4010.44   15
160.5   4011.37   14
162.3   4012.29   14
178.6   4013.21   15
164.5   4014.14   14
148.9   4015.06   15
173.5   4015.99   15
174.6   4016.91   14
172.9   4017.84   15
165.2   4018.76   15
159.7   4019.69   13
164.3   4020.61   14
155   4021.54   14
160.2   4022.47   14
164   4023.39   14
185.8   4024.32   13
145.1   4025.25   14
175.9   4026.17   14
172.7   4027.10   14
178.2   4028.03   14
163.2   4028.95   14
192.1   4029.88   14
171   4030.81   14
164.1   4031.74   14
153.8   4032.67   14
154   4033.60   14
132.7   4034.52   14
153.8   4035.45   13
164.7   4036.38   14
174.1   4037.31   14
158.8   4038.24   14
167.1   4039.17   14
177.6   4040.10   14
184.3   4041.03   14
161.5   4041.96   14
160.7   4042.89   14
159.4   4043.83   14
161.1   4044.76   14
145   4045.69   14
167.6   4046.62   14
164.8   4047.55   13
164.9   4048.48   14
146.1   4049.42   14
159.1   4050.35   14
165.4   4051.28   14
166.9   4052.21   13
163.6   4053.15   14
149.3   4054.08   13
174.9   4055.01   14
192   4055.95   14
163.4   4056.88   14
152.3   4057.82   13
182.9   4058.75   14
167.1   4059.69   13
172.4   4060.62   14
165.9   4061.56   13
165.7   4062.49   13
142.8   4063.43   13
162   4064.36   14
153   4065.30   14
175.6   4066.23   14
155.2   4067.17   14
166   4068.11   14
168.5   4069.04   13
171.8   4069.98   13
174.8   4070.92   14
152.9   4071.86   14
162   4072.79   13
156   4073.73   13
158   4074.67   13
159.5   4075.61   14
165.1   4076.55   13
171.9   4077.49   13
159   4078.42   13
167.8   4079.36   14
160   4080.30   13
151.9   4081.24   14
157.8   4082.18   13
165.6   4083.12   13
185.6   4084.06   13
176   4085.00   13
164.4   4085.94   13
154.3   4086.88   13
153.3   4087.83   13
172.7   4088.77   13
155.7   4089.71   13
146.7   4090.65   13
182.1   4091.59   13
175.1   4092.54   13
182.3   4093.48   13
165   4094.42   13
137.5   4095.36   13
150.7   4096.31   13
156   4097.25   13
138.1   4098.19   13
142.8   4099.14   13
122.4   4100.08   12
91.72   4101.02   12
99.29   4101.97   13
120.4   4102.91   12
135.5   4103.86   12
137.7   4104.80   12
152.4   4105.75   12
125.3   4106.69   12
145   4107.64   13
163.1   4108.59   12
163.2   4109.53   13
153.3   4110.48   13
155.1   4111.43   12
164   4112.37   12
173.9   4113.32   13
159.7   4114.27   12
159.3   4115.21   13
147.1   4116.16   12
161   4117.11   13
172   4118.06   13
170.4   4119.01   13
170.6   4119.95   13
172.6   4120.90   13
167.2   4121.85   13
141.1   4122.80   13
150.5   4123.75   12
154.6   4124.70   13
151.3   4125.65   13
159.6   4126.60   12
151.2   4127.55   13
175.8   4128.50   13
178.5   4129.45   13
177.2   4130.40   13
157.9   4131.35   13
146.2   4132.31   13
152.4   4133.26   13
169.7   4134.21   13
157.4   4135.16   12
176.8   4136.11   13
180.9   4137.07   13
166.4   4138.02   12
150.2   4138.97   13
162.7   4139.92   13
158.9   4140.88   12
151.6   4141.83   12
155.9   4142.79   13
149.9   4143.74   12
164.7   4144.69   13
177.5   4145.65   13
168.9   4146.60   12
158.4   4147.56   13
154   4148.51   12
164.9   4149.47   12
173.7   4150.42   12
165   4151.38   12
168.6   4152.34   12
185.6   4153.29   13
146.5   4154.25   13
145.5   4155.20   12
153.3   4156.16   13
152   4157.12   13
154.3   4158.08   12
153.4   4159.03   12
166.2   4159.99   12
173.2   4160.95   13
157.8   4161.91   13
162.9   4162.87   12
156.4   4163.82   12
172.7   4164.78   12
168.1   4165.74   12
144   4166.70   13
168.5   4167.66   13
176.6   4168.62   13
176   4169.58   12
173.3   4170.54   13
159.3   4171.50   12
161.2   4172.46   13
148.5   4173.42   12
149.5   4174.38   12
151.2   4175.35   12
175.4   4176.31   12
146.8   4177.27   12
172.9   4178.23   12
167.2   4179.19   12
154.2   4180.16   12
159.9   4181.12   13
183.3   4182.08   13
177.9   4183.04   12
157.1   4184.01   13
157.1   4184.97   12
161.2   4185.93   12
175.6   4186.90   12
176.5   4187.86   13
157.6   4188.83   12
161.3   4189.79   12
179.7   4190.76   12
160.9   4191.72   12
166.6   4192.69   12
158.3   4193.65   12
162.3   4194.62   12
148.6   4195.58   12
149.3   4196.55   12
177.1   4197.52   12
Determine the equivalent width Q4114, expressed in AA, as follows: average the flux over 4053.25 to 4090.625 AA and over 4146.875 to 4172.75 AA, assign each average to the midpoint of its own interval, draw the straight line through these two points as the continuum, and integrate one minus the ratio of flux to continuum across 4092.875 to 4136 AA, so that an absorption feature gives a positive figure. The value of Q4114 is 2.70 AA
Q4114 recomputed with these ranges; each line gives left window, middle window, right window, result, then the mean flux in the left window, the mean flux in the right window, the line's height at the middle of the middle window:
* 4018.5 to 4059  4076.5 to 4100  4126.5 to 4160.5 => 0.4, 164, 162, 163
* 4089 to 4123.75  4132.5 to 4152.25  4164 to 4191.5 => -0.6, 152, 165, 158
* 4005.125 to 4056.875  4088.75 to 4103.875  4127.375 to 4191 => 1.8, 165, 163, 164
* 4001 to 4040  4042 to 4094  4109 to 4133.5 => 0.1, 167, 161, 164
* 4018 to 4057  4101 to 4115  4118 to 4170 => 1.6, 164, 162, 163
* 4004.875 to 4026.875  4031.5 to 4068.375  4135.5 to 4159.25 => 0.6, 167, 162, 165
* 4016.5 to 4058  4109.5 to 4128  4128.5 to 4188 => 0.4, 165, 163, 164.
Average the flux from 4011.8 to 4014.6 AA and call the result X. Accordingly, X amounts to 169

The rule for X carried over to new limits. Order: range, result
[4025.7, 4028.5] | 176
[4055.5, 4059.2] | 173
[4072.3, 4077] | 160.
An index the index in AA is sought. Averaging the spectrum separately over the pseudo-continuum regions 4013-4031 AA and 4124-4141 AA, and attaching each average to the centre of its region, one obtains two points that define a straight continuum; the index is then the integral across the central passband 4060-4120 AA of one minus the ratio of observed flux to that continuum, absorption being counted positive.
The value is 2.9 AA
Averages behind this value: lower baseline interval 168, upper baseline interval 163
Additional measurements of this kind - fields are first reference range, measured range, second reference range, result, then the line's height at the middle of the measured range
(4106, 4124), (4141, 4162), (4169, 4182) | -0.04 AA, 161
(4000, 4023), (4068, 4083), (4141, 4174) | 0.27 AA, 166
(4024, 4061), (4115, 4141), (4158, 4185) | 0.26 AA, 164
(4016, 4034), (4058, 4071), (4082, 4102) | -0.47 AA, 160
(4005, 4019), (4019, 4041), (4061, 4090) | 0.22 AA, 167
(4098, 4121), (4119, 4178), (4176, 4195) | -1.92 AA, 157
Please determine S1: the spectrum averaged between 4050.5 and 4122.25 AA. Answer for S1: 159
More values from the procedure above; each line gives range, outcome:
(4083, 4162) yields 158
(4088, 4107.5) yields 145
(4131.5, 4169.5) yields 162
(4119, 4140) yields 163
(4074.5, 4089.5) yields 164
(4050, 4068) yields 165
